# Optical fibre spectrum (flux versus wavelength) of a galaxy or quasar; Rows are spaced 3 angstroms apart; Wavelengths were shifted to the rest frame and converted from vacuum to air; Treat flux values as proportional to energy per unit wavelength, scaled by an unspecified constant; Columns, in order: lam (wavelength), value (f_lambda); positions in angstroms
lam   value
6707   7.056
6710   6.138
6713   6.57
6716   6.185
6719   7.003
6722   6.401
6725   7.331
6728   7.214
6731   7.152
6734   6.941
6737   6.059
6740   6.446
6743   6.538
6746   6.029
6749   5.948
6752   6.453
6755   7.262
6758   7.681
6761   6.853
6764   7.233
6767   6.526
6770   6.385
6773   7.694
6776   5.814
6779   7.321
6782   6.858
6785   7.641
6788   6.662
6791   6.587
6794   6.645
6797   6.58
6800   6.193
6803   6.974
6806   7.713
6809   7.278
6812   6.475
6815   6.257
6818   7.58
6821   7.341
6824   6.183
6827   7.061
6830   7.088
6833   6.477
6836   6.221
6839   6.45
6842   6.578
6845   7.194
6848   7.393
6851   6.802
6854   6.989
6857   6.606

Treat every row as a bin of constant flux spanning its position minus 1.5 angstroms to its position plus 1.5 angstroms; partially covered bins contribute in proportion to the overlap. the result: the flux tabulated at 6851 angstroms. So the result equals 6.802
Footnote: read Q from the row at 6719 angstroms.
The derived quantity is 7.003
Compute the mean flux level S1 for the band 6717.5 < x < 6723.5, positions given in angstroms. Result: 6.7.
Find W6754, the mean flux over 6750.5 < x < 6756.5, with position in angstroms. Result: 6.86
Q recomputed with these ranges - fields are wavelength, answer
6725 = 7.331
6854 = 6.989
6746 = 6.029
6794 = 6.645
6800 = 6.193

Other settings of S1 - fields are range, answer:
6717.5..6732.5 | 7.02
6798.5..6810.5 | 7.04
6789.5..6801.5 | 6.5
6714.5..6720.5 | 6.59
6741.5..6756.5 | 6.45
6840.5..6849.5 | 7.05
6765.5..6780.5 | 6.75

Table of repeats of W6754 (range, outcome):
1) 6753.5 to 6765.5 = 7.26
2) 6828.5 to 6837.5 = 6.6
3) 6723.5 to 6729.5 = 7.27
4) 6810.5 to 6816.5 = 6.37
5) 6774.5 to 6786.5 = 6.91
